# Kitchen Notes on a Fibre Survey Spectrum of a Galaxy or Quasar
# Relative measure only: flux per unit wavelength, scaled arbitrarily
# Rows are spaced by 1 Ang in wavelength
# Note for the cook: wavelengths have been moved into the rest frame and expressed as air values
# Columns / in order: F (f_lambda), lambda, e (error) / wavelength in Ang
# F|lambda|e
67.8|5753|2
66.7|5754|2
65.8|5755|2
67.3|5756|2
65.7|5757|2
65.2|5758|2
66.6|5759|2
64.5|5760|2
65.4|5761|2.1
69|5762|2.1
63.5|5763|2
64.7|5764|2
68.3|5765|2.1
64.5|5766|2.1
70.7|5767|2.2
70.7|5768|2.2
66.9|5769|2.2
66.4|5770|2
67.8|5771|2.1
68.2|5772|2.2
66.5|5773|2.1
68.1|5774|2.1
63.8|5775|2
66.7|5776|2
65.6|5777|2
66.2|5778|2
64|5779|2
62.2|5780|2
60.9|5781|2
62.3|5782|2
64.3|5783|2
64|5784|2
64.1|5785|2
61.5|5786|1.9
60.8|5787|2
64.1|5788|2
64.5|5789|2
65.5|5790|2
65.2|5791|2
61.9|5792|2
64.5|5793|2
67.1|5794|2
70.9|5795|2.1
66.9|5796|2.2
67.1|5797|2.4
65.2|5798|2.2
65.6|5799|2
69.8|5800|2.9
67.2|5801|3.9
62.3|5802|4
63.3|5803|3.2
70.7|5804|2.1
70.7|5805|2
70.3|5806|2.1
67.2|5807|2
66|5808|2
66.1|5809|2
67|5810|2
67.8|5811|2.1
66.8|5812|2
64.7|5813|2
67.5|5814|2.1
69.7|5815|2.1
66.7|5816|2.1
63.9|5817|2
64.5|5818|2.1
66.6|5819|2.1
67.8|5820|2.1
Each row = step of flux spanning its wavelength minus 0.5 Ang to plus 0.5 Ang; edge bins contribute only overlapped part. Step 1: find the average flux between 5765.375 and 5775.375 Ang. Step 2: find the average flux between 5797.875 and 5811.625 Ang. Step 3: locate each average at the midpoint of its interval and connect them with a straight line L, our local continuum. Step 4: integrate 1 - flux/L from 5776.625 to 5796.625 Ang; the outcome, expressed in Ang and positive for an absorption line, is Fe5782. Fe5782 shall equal 0.9 Ang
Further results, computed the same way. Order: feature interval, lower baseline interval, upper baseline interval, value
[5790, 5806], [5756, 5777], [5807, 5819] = 0.0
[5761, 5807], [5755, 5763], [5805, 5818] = 0.4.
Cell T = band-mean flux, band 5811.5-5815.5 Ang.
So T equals 67.2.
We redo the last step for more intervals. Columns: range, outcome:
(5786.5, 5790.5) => 63.7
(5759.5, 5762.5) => 66.3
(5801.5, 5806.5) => 67.5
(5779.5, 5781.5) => 61.5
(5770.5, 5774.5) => 67.7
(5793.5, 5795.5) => 69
